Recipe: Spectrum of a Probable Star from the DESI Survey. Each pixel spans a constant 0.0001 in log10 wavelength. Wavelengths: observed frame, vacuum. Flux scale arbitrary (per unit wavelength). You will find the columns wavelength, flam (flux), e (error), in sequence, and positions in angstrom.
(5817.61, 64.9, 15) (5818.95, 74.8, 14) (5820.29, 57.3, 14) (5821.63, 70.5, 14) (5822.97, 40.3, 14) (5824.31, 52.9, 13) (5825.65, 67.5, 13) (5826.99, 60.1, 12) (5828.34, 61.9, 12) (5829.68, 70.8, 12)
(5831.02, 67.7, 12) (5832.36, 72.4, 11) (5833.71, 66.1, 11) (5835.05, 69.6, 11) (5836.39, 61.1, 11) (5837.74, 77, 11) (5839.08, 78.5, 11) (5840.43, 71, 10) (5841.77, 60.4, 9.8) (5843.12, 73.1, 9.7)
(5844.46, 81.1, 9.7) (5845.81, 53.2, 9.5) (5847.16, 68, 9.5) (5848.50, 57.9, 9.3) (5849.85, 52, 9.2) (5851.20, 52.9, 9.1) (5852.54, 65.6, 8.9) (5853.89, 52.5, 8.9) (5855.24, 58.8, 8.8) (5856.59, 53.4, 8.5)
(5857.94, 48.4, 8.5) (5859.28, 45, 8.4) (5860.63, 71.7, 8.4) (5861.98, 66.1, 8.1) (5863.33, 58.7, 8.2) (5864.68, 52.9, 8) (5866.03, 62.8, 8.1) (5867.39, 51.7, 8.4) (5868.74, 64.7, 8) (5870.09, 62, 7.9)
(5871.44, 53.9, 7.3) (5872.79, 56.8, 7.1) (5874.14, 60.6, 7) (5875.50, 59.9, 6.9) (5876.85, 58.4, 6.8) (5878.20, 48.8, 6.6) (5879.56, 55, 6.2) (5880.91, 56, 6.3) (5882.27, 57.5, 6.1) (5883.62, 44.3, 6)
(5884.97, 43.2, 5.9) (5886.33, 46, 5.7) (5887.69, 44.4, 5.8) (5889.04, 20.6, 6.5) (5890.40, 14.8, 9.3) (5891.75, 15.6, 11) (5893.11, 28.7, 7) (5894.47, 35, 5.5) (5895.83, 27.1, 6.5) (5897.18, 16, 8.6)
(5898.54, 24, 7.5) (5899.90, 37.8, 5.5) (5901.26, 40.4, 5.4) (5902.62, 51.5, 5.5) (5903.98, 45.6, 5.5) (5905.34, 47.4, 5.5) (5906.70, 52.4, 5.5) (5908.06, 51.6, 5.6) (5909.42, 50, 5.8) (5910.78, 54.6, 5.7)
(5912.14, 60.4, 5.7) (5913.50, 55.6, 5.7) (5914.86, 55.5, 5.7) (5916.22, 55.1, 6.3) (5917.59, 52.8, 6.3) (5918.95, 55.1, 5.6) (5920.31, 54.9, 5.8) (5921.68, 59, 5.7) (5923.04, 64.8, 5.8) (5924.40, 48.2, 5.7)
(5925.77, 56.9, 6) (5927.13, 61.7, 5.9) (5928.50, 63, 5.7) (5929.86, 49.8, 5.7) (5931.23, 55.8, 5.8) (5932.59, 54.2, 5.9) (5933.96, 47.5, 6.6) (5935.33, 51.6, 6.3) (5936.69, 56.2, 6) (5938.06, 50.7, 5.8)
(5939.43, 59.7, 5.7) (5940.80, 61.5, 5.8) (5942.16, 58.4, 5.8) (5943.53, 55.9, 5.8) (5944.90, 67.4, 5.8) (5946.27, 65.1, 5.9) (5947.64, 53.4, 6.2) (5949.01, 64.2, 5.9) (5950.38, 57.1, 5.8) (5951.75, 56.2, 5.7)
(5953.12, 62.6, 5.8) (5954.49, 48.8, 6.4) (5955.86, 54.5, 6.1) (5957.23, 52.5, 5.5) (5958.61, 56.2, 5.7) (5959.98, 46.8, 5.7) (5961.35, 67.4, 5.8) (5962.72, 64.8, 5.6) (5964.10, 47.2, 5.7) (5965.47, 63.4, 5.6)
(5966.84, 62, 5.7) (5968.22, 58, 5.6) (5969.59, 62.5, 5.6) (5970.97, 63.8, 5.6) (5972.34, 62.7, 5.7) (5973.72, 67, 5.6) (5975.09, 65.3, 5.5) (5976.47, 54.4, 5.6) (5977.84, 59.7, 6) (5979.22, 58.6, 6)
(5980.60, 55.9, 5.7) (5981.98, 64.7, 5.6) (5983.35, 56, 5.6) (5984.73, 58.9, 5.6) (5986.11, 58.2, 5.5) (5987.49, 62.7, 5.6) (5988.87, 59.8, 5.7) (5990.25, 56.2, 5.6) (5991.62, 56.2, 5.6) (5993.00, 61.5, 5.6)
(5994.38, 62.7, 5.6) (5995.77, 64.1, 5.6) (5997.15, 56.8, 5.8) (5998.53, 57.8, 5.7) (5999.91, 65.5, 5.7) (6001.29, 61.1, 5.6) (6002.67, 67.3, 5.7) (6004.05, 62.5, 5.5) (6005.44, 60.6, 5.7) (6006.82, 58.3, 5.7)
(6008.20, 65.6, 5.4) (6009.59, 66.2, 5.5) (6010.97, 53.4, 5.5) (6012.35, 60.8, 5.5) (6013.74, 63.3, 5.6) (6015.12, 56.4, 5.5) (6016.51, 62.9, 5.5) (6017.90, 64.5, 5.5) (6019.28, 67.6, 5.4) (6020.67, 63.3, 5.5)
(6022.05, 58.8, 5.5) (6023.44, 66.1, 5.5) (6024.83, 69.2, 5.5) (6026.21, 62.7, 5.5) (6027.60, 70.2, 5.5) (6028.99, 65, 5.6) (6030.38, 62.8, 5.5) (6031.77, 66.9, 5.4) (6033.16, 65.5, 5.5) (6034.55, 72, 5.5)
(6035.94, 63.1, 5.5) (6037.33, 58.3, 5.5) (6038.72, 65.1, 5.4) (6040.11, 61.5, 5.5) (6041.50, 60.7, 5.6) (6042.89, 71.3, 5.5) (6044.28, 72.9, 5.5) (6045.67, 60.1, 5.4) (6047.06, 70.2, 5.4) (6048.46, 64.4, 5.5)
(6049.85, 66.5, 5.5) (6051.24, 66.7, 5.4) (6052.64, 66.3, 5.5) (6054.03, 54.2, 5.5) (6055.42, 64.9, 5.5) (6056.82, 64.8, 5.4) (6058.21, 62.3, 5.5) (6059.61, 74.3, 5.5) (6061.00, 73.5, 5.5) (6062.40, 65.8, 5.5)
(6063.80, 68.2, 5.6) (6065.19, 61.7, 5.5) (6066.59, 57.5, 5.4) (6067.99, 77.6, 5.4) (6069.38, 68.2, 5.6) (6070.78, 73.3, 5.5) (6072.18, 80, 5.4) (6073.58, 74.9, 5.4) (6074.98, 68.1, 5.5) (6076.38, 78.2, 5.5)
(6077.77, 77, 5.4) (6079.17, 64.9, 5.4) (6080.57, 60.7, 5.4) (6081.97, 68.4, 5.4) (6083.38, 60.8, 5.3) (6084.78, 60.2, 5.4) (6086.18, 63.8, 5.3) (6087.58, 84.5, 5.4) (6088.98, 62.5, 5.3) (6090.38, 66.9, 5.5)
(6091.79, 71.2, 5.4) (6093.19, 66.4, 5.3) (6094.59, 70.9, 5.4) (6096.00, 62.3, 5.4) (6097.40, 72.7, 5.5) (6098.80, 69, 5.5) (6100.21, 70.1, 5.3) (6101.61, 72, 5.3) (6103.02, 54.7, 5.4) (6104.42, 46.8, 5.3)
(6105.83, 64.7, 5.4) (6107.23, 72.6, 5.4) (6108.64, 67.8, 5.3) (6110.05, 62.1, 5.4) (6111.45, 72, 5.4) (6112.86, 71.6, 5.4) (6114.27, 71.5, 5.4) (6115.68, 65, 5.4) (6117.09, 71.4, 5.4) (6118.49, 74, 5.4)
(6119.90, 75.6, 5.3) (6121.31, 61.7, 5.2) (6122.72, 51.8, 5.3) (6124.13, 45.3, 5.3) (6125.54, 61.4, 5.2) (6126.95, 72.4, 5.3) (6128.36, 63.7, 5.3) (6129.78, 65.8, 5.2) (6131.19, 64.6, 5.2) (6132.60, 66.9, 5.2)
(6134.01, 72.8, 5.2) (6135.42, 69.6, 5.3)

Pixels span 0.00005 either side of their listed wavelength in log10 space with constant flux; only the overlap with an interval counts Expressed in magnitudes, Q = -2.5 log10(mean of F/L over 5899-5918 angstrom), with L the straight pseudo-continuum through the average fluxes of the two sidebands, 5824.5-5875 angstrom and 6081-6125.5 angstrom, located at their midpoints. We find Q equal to 0.24 mag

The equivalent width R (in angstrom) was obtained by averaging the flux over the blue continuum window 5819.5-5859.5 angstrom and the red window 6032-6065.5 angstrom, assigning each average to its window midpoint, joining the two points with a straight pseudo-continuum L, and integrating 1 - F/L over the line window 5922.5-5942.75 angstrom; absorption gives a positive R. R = 2.53 angstrom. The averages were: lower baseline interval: 62.5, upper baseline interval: 65.7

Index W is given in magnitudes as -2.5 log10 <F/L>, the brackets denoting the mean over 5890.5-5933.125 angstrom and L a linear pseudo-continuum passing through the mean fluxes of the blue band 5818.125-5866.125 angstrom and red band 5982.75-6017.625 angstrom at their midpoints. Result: 0.29 mag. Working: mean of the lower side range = 62.6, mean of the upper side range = 60.6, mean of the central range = 47.3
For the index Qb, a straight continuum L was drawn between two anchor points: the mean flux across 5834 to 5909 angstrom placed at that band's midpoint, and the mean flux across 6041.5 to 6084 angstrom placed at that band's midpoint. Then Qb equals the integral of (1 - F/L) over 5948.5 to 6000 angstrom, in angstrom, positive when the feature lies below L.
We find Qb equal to 1.1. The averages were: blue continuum 52.1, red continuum 67.8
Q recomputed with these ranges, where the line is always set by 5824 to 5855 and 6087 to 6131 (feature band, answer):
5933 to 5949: 0.146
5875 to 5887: 0.245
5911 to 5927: 0.161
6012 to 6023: 0.061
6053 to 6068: 0.013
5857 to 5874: 0.127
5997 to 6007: 0.071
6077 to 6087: 0.013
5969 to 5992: 0.095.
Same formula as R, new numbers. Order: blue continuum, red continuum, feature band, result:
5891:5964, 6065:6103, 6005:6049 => -1.0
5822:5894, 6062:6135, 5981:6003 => 0.7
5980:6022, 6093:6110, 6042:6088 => -2.8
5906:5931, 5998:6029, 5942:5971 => 0.1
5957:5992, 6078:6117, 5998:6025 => -0.4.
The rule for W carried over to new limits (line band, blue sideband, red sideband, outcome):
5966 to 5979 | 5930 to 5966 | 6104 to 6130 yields -0.07 mag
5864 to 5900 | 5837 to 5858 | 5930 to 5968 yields 0.35 mag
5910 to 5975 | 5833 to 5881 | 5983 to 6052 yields 0.08 mag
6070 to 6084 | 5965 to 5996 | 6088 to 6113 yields -0.08 mag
